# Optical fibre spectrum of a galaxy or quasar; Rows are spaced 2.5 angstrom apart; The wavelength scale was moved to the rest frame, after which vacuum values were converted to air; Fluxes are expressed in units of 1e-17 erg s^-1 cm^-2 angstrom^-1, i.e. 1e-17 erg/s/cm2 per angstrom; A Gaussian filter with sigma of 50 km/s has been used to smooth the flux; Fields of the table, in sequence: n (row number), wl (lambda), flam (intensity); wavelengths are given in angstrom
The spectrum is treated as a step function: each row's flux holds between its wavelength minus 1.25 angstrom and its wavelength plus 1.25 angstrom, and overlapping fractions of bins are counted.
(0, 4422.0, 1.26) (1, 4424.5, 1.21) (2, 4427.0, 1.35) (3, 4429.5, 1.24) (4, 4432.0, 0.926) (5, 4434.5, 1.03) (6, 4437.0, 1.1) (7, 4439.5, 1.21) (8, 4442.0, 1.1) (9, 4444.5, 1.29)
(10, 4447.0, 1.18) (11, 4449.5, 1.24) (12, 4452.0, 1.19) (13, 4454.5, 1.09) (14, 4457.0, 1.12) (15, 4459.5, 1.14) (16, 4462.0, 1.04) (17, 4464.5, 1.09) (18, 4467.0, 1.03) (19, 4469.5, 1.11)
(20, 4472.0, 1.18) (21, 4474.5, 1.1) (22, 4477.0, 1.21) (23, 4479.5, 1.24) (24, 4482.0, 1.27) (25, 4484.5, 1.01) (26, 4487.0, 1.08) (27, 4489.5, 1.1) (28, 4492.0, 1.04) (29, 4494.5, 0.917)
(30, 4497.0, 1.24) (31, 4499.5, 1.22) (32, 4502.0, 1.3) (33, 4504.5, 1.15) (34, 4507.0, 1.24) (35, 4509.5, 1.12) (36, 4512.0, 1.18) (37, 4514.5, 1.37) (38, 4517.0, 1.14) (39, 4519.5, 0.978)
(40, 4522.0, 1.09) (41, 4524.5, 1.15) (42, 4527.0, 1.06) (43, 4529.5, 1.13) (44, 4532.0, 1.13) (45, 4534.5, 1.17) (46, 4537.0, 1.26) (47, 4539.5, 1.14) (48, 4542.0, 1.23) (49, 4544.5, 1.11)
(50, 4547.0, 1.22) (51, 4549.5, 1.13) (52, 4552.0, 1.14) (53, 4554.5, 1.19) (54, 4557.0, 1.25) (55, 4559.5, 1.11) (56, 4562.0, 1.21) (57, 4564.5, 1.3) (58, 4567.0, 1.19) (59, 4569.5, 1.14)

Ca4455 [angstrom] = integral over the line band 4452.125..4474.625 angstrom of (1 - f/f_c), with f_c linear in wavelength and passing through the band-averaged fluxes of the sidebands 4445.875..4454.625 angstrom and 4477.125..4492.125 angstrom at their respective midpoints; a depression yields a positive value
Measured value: 1.2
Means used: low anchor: 1.19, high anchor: 1.14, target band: 1.1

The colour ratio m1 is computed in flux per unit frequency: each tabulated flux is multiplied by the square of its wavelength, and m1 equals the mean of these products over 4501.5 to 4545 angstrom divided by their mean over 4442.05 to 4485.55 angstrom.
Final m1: 1.0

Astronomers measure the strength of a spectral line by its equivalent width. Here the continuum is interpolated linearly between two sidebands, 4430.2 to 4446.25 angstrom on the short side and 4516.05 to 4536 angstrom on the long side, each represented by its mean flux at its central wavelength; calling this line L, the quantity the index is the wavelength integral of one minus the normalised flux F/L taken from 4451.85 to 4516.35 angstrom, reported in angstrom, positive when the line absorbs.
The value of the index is -1.91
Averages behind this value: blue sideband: 1.12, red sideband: 1.11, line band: 1.14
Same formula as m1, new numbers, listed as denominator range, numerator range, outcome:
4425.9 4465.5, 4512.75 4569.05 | 1.06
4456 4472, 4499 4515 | 1.13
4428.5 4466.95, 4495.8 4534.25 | 1.07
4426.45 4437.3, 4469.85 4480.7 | 1.07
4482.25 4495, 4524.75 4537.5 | 1.10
